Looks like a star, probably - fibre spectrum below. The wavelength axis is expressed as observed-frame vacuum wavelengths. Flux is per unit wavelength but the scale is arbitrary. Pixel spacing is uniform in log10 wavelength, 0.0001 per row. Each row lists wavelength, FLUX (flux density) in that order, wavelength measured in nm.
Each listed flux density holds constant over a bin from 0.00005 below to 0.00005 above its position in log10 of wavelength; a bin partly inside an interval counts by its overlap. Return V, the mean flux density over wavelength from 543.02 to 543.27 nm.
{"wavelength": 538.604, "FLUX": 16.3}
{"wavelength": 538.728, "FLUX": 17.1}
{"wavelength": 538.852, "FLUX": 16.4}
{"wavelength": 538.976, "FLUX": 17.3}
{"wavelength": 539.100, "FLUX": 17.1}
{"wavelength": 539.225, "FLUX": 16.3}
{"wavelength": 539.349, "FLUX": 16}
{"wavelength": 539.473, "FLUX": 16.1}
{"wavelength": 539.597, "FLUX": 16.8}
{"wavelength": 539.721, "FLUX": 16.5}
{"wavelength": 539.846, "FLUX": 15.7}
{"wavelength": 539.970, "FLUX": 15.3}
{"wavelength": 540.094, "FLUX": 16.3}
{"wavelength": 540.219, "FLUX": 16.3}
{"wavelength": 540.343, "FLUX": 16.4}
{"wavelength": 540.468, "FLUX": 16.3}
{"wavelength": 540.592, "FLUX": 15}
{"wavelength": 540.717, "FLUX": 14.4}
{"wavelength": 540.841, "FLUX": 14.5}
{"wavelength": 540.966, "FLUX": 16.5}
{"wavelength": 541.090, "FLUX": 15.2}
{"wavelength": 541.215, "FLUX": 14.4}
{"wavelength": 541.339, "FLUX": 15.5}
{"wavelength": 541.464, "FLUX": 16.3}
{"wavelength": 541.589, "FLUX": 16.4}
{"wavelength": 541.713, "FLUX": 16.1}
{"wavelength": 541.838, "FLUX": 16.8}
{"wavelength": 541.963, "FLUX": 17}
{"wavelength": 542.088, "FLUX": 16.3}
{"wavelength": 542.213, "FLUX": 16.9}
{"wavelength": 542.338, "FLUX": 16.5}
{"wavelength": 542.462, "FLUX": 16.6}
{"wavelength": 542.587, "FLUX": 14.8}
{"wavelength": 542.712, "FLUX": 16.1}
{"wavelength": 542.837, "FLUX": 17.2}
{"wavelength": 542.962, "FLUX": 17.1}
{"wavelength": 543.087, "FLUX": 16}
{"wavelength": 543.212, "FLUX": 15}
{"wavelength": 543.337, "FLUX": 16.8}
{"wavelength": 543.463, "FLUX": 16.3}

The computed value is 15.5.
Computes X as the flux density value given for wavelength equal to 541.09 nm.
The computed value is 15.2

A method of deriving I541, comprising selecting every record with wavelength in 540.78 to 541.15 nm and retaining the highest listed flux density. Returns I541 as 16.5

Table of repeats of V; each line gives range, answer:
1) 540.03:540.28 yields 16.3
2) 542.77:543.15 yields 16.8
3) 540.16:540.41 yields 16.3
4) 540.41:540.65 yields 15.7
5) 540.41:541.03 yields 15.3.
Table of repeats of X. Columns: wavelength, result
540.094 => 16.3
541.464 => 16.3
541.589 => 16.4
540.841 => 14.5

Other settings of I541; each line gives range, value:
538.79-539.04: 17.3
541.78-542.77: 17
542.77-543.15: 17.2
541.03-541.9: 16.8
